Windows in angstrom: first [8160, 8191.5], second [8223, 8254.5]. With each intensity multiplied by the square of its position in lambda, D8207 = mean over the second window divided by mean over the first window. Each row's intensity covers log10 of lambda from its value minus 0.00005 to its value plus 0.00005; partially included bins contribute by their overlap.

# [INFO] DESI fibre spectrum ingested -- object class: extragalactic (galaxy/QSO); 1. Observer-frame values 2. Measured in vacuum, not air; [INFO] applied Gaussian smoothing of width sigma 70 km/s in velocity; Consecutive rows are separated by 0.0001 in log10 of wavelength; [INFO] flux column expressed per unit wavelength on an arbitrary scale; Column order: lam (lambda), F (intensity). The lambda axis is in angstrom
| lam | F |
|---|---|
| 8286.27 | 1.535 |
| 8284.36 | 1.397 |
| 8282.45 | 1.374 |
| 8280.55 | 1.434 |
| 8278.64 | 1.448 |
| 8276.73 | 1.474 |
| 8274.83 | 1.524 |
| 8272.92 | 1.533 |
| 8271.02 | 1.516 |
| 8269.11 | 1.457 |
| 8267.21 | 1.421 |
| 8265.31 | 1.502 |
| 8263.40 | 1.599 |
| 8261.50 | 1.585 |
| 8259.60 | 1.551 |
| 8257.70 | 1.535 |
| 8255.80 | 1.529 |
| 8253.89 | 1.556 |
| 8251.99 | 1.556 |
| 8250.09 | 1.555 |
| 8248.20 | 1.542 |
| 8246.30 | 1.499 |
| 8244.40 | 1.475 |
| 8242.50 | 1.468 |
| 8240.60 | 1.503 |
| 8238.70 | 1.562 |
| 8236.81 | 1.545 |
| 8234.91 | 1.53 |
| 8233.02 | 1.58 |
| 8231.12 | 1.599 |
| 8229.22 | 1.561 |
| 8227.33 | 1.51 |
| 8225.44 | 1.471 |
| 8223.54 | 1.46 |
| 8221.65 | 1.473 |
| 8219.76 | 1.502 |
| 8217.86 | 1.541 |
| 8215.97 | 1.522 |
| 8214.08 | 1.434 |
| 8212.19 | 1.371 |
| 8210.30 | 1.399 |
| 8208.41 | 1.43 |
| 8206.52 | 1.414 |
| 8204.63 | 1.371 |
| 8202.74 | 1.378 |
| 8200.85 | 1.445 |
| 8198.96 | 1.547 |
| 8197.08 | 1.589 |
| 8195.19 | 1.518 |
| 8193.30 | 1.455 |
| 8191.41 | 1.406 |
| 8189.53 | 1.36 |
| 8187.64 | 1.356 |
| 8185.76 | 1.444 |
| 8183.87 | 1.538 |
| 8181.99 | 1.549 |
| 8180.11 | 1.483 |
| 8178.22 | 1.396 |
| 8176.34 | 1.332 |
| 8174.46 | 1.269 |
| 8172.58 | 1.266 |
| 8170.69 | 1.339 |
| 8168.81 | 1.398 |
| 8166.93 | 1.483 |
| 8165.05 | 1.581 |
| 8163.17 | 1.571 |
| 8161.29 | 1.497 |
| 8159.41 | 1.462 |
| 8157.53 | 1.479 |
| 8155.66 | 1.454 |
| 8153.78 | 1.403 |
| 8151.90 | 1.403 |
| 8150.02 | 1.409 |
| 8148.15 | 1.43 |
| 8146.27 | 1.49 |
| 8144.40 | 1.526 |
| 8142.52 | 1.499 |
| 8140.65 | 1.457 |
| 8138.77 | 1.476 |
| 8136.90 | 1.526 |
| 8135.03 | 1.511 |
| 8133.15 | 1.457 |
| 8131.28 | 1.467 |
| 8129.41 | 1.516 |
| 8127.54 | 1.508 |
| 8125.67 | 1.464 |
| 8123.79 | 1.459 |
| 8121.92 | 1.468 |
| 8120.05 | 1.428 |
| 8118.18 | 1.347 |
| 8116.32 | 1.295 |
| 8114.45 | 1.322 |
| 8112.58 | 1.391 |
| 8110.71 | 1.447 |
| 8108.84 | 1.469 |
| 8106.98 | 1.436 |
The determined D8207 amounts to 1.09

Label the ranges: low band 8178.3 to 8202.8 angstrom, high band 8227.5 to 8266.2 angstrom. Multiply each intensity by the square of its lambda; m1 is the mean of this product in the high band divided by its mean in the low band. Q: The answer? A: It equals 1.1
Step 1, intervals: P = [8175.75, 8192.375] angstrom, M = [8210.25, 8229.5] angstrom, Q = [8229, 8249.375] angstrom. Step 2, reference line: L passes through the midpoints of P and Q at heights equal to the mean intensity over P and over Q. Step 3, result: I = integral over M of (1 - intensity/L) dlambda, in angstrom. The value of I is 0.3 angstrom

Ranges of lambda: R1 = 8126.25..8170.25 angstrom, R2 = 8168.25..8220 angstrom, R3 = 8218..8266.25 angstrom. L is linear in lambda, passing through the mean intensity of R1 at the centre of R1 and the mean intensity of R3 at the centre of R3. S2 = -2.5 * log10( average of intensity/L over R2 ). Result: 0.054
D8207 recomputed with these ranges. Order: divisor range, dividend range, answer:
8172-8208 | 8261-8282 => 1.07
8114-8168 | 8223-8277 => 1.07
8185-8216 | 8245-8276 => 1.08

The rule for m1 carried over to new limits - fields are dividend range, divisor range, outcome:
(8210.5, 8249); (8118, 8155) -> 1.05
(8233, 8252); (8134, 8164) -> 1.06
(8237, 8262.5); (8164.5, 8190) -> 1.10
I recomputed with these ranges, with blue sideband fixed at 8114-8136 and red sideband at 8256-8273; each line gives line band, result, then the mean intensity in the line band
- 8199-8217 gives 0.8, 1.43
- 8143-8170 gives -0.2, 1.47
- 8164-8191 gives 1.0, 1.41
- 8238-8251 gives 0.0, 1.51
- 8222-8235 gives -0.2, 1.53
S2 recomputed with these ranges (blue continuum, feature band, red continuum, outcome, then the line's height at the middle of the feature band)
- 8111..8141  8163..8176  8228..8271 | 0.05 mag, 1.47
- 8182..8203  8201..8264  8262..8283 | -0.02 mag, 1.47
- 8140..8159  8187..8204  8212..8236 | 0.03 mag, 1.49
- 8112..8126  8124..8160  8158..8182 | -0.05 mag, 1.41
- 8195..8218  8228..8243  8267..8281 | -0.06 mag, 1.47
